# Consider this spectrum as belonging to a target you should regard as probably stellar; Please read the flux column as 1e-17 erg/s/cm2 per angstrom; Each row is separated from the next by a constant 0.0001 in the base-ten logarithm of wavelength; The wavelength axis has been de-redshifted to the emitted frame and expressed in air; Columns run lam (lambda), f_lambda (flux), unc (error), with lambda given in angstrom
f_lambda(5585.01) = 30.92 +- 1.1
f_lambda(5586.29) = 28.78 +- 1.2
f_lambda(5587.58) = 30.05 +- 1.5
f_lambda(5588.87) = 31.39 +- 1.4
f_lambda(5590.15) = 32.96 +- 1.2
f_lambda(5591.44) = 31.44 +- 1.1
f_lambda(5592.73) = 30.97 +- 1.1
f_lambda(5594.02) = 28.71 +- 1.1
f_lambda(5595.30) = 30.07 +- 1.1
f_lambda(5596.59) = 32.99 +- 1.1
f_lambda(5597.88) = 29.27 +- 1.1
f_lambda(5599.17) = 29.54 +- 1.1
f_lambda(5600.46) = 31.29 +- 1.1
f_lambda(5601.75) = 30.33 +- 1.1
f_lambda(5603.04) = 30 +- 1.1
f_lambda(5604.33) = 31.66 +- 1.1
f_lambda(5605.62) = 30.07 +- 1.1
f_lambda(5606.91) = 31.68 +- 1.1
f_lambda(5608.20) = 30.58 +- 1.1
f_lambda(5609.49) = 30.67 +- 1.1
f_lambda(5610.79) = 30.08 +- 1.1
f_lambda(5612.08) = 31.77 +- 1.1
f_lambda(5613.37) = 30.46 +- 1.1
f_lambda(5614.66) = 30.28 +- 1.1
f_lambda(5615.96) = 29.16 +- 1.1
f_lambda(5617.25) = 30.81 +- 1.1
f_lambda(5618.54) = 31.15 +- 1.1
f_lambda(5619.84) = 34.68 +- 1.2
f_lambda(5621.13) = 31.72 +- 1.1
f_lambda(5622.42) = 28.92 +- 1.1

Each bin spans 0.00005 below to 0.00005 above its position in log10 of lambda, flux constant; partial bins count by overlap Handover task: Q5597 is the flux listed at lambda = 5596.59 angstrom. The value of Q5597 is 32.99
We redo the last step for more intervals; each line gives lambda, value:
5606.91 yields 31.68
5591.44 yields 31.44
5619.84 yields 34.68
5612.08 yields 31.77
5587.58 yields 30.05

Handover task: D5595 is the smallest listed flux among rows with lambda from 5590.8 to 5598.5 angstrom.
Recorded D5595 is 28.71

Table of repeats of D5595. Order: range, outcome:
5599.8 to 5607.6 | 30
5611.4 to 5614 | 30.46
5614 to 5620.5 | 29.16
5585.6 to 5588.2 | 28.78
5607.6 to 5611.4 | 30.08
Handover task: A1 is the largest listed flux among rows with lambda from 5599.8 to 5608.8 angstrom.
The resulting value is 31.68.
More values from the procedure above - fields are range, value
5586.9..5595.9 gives 32.96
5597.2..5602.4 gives 31.29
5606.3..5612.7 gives 31.77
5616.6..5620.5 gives 34.68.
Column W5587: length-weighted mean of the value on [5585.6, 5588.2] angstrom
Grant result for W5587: 29.5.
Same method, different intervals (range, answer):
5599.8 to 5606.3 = 30.7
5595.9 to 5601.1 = 30.7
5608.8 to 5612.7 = 30.8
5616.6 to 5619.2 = 31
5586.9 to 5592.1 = 31.4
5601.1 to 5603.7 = 30.2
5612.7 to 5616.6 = 30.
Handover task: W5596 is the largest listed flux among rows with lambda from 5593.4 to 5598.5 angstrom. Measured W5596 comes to 32.99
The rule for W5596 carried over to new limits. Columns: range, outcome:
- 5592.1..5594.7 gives 30.97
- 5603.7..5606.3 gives 31.66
